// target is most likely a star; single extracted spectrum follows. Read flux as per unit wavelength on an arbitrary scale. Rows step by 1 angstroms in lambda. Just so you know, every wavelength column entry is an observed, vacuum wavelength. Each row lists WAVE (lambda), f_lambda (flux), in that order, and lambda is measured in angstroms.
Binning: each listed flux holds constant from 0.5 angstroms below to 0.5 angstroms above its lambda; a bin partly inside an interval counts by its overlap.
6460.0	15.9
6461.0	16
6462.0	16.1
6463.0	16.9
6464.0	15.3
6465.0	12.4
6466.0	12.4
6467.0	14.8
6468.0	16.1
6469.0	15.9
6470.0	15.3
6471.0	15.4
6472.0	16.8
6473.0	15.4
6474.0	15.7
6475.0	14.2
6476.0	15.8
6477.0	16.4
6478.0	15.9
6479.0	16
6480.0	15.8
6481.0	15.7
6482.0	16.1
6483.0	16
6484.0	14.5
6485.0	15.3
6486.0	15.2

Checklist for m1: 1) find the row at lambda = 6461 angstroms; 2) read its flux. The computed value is 16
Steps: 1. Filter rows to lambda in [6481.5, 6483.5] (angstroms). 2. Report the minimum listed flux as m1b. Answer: 16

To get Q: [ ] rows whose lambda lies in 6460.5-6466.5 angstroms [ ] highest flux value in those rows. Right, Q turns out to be 16.9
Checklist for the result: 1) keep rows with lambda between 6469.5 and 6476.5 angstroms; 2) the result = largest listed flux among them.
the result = 16.8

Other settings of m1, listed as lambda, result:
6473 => 15.4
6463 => 16.9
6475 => 14.2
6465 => 12.4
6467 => 14.8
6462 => 16.1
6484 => 14.5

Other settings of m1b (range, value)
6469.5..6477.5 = 14.2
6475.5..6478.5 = 15.8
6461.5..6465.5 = 12.4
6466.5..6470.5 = 14.8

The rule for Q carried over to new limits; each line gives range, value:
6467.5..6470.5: 16.1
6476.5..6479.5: 16.4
